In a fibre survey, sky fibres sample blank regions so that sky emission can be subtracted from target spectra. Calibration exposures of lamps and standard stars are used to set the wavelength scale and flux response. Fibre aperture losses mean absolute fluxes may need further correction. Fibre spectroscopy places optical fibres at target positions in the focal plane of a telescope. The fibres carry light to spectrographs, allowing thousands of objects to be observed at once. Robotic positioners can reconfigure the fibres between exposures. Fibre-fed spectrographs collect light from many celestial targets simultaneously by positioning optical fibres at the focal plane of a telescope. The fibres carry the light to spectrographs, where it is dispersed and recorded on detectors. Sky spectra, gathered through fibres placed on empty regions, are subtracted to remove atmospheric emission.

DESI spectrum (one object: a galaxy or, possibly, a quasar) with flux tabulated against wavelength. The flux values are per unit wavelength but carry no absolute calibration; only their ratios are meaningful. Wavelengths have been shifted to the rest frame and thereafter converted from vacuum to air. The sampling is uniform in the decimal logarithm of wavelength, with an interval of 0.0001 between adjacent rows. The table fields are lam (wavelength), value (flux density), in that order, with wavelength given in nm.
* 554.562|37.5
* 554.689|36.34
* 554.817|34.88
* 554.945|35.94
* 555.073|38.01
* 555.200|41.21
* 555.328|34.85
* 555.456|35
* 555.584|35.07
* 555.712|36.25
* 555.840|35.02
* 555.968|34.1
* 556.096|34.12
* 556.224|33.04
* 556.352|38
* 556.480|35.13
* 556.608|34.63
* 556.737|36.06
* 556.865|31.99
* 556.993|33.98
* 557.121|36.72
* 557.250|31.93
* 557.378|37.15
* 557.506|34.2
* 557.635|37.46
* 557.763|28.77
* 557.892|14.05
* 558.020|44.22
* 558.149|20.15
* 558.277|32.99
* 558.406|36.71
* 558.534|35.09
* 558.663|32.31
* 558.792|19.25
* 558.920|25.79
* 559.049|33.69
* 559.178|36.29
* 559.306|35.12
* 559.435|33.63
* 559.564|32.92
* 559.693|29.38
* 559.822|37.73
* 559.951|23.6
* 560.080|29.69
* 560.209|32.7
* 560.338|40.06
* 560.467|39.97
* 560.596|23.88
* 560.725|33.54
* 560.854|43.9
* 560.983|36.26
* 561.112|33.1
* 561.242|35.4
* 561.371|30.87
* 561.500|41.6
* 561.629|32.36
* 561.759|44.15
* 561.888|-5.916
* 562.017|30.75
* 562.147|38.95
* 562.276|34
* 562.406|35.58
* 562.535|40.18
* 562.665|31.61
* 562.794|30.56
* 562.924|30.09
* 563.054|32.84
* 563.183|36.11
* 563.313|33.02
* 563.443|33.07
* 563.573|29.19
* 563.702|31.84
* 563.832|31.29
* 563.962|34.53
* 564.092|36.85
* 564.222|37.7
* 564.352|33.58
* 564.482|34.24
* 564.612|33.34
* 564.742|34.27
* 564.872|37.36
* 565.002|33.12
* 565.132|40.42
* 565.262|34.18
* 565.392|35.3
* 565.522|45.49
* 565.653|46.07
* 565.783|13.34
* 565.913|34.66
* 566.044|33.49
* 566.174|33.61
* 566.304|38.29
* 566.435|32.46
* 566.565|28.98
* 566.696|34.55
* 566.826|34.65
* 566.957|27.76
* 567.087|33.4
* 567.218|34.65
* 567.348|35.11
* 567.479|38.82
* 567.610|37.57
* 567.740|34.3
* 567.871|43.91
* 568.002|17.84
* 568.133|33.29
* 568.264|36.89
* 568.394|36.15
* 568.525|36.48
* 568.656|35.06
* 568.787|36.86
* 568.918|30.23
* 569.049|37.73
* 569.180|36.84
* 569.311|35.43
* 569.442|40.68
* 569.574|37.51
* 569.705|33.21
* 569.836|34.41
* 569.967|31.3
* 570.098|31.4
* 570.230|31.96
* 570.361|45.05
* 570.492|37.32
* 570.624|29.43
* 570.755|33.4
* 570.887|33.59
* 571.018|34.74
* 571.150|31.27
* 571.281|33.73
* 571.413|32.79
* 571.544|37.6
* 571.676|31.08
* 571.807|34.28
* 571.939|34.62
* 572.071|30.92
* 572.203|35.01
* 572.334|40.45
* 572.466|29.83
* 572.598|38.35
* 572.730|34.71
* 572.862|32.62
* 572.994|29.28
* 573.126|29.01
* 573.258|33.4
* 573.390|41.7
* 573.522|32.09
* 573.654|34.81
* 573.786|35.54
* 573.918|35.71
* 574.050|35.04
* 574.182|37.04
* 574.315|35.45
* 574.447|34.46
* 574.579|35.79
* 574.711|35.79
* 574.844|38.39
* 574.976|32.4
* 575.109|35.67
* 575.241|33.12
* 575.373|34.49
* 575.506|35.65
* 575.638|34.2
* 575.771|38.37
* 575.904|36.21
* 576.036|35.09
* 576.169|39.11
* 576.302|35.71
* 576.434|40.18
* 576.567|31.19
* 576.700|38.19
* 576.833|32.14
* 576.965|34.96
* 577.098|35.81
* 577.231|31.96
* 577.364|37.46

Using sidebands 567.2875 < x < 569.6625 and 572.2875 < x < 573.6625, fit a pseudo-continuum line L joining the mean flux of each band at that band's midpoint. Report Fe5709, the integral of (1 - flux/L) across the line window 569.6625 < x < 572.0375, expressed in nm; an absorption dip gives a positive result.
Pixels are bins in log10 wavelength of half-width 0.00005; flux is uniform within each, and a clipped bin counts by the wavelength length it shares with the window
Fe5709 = 0.06 nm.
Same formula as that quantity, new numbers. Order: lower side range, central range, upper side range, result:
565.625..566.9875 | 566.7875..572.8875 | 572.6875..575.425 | -0.23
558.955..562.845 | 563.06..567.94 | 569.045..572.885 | -0.11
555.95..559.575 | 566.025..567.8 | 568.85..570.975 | 0.01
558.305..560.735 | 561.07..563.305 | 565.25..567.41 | 0.02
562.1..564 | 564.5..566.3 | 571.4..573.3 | -0.08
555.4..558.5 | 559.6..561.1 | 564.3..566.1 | 0.02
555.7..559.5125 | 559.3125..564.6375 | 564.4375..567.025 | 0.08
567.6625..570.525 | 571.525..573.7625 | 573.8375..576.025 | 0.08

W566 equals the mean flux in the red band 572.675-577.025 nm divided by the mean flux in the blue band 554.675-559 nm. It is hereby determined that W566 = 1.05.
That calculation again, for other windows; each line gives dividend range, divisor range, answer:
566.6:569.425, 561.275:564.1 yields 1.07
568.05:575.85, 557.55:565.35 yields 1.06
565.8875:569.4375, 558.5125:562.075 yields 1.08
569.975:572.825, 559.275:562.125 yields 1.05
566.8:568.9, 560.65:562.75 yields 1.03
